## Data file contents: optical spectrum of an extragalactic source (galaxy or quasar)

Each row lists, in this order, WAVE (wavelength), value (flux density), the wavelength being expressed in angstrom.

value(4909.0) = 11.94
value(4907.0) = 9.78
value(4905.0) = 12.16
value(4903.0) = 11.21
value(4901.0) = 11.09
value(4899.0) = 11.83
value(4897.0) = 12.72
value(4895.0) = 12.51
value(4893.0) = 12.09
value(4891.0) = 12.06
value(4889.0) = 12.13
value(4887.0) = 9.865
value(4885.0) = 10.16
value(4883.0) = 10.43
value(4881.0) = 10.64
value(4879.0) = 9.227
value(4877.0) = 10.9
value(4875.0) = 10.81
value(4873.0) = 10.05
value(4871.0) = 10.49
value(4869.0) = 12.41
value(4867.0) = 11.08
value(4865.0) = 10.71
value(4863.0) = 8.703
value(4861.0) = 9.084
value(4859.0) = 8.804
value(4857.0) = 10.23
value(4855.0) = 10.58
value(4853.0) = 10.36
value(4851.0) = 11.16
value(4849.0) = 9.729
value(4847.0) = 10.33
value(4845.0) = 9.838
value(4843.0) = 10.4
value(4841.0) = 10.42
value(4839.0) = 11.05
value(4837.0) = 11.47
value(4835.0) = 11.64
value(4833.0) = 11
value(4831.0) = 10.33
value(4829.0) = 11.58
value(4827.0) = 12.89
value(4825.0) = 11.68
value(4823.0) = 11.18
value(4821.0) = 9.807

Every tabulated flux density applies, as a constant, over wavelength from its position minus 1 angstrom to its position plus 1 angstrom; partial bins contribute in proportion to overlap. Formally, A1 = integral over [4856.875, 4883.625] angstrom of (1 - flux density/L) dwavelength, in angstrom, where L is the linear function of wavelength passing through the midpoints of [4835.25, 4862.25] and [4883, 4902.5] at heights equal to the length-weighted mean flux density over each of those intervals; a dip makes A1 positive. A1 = 1.6 angstrom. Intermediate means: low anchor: 10.3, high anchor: 11.5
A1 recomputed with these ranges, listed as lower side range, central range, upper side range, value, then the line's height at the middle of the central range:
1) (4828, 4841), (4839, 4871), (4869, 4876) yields 1.8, 10.9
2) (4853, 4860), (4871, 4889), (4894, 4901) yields 1.3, 11.2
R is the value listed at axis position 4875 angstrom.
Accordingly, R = 10.81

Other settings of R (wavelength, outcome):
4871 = 10.49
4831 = 10.33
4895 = 12.51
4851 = 11.16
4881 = 10.64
